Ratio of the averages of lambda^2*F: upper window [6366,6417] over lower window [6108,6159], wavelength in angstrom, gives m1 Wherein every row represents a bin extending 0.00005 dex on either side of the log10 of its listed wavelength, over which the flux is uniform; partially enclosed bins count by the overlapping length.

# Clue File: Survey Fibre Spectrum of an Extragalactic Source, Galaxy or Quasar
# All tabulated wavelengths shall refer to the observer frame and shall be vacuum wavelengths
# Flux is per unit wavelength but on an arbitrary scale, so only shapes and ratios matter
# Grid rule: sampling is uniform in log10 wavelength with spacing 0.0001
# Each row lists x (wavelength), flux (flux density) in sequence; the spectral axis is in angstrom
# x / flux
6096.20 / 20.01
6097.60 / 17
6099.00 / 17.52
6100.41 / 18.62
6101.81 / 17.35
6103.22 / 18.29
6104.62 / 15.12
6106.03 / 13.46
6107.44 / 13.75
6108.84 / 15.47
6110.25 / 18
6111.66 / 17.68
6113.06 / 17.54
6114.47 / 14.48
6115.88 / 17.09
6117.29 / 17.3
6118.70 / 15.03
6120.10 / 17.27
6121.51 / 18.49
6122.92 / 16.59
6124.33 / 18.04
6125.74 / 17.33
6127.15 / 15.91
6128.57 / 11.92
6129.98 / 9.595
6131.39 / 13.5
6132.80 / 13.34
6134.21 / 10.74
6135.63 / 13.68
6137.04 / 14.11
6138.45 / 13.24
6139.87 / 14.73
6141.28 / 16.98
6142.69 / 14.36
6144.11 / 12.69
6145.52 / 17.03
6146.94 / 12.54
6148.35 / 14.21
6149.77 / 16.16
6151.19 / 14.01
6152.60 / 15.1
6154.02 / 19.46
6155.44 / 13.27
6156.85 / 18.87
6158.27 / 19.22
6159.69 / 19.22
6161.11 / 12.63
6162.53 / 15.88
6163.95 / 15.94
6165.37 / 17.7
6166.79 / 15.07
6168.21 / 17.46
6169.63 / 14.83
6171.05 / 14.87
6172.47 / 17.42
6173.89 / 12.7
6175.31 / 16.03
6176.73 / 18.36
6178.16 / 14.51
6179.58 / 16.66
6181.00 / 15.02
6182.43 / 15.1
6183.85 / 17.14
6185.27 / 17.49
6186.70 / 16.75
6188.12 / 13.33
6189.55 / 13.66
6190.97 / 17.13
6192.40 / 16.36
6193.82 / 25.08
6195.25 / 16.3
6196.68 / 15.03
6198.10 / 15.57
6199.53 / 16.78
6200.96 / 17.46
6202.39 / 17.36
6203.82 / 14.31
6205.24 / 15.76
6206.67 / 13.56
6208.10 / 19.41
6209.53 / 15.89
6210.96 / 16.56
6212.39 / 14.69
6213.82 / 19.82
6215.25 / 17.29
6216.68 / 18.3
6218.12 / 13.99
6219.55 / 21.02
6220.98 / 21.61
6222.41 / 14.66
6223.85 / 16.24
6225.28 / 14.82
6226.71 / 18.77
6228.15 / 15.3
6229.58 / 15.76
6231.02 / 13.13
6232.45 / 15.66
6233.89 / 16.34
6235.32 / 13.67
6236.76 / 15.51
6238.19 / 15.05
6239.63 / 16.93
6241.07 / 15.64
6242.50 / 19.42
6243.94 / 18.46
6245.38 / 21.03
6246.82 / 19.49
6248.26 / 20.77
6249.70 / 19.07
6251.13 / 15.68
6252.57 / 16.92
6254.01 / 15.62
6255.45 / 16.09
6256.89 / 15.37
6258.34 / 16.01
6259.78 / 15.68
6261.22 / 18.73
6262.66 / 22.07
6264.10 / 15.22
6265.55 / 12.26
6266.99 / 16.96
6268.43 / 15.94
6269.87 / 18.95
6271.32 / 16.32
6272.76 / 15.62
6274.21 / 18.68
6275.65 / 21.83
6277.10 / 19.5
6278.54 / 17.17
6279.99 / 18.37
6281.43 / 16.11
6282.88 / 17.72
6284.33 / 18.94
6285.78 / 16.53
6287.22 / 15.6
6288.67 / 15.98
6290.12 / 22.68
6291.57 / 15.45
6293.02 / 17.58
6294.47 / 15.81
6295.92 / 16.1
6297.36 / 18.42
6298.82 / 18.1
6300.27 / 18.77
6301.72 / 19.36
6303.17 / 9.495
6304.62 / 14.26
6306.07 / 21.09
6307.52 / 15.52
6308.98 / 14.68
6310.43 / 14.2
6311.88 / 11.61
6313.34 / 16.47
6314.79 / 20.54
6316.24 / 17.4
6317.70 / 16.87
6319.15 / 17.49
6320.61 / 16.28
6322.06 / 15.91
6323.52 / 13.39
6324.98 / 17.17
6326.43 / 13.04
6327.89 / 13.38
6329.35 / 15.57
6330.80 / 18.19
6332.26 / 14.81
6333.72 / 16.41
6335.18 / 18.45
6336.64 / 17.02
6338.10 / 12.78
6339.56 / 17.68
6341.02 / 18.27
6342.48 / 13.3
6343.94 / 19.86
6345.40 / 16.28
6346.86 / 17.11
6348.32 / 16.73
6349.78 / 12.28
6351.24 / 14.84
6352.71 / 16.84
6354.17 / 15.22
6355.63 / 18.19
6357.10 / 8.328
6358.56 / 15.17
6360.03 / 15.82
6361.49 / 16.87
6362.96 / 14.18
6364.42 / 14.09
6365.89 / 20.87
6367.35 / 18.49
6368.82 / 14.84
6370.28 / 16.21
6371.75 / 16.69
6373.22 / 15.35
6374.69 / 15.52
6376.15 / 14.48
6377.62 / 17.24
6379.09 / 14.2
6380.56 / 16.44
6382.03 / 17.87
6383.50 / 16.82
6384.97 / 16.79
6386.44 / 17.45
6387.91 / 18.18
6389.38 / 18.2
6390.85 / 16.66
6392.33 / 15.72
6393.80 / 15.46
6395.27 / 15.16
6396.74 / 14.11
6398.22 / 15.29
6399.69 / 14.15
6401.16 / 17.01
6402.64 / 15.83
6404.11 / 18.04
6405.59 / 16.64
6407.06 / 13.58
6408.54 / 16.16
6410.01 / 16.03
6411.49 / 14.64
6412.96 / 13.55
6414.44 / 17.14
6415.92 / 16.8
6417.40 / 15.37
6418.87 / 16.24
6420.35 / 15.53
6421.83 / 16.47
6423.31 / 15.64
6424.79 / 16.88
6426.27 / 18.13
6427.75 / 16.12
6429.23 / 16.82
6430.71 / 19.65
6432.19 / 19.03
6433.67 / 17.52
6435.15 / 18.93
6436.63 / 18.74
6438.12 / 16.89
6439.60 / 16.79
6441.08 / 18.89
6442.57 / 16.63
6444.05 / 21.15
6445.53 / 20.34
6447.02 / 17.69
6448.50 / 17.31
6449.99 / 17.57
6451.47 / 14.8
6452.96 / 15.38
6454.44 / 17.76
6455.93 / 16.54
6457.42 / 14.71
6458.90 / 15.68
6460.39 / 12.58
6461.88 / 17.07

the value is 1.14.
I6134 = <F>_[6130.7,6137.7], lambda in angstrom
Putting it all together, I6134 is 13.1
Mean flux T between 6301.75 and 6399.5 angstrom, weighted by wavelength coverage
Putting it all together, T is 15.9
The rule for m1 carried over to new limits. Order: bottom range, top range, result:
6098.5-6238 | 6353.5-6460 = 1.11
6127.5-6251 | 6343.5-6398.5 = 1.06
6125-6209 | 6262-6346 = 1.12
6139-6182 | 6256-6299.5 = 1.14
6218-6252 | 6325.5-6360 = 0.95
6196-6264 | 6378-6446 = 1.05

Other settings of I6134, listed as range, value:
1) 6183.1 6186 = 17.3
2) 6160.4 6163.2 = 14.2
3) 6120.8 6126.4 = 17.6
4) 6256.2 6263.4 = 17.6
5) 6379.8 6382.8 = 17.1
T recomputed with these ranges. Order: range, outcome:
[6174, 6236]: 16.4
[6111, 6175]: 15.5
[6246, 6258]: 17.4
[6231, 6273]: 16.9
